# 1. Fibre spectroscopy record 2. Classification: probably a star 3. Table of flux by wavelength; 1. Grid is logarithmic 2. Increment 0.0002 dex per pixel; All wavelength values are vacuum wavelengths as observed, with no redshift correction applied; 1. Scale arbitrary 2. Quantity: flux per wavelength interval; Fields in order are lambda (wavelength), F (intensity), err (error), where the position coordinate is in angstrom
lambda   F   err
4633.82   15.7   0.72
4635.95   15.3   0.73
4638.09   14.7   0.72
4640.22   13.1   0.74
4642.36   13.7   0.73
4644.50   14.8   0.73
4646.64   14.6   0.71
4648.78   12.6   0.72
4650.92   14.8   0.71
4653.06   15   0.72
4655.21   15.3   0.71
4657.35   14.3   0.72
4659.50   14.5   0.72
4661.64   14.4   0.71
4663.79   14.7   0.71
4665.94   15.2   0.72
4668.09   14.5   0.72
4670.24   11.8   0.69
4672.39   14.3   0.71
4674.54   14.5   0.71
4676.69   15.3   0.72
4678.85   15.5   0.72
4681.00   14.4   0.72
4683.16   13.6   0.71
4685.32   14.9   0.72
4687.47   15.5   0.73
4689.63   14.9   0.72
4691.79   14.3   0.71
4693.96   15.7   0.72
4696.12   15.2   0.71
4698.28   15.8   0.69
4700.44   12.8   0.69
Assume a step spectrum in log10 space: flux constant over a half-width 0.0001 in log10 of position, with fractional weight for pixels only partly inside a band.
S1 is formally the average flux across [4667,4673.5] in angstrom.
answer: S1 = 13.5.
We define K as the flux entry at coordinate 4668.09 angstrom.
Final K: 14.5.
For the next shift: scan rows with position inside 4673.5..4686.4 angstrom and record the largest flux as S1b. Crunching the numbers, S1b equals 15.5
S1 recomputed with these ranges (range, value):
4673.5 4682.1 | 14.9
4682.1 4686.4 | 14.3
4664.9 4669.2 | 14.8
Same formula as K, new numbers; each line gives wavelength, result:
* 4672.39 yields 14.3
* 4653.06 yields 15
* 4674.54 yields 14.5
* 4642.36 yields 13.7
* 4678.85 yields 15.5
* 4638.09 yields 14.7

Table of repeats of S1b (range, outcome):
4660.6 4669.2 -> 15.2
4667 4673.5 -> 14.5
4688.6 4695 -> 15.7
